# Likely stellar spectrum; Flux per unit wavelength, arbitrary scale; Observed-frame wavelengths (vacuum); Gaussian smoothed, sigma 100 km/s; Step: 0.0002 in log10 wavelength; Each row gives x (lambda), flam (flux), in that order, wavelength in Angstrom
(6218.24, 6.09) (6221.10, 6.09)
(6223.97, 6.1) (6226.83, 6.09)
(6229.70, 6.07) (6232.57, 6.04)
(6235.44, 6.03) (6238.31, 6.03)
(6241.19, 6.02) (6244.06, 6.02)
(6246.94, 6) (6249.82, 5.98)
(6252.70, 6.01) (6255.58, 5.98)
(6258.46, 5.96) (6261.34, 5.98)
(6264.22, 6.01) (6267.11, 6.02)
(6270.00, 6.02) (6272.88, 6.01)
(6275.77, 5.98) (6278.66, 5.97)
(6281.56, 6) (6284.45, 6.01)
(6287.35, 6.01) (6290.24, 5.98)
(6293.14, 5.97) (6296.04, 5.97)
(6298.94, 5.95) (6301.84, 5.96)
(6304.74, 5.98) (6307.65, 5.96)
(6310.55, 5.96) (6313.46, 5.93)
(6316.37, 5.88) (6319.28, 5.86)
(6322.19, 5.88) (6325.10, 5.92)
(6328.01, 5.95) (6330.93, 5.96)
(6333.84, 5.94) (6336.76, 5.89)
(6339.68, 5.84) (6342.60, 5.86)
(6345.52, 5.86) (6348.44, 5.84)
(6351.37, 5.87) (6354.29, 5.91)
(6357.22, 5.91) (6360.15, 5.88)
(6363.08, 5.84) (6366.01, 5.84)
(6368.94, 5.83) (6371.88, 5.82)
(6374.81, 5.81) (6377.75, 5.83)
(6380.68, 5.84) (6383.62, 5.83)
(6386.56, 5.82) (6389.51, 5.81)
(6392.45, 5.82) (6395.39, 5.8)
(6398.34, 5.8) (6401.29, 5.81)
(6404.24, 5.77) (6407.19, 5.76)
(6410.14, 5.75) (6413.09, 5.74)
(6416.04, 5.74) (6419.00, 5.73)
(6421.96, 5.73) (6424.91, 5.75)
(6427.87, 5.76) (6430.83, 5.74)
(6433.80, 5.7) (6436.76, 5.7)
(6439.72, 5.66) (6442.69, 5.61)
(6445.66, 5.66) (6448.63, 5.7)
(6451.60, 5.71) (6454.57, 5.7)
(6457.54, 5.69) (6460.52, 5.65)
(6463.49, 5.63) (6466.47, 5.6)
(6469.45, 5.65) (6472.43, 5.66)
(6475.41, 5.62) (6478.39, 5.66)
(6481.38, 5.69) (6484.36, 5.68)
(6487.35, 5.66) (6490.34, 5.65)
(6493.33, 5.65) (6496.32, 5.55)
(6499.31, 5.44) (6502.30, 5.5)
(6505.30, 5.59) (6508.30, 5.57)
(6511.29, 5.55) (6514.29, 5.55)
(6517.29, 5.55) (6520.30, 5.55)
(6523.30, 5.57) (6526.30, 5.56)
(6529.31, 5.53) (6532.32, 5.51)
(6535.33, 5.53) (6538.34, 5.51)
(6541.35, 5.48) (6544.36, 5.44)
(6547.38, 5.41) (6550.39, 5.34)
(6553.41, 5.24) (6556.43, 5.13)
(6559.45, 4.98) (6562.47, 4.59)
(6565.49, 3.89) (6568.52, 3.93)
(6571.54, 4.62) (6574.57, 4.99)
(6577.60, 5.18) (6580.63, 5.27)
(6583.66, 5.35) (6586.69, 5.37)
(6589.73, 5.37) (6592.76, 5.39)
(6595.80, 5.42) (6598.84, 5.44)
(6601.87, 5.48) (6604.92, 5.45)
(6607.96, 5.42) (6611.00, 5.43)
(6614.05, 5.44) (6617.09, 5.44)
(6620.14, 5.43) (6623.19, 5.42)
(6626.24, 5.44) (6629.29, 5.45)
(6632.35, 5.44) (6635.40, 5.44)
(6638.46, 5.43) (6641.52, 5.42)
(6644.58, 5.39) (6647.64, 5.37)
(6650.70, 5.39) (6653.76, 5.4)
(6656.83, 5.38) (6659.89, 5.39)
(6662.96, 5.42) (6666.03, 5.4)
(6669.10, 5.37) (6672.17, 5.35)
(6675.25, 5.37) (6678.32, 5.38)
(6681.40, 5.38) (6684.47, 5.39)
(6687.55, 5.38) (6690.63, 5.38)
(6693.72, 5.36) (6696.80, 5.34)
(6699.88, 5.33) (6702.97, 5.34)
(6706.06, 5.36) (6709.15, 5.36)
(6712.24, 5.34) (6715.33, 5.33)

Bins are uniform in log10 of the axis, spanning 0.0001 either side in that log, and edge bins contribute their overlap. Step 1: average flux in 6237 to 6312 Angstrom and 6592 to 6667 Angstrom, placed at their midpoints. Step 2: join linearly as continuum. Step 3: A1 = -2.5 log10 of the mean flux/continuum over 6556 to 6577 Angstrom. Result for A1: 0.201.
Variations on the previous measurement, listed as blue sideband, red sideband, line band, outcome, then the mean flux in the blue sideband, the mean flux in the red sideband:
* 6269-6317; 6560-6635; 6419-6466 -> -0.02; 5.97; 5.2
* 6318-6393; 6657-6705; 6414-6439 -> 0.01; 5.86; 5.37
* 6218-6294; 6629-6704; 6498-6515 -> 0.02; 6.02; 5.39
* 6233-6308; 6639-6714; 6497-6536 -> 0.02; 5.99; 5.38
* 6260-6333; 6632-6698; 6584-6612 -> 0.02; 5.96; 5.39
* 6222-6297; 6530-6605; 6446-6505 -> -0.04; 6.01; 5.17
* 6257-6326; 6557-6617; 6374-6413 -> -0.02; 5.97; 5.12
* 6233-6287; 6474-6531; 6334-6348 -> 0.00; 6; 5.58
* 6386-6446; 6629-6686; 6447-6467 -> 0.00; 5.75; 5.4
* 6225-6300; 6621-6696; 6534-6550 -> 0.02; 6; 5.4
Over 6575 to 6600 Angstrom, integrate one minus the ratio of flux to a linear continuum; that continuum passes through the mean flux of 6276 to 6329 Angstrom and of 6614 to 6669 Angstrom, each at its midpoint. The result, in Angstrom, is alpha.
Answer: 0.8 Angstrom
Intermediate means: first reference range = 5.95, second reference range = 5.41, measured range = 5.33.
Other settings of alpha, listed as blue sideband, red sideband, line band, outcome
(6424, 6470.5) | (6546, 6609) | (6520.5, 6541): -0.9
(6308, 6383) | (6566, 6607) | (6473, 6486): -0.5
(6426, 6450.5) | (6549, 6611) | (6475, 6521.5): -1.3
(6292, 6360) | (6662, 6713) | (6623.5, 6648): 0.1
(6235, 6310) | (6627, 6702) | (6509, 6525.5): 0.2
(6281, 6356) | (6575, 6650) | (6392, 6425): 0.0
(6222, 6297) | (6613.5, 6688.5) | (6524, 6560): 1.1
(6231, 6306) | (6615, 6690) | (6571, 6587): 1.1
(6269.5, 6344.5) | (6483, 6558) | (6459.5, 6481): -0.1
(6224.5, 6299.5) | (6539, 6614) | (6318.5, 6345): -0.4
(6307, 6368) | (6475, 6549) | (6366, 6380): 0.0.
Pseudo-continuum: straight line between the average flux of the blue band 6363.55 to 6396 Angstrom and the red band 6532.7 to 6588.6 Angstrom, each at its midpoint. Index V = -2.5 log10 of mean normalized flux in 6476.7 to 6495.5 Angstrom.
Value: -0.05 mag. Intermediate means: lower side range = 5.82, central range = 5.66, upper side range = 5.08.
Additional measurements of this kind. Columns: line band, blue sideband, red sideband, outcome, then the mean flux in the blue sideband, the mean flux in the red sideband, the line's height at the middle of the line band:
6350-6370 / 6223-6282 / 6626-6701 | -0.003 mag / 6.01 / 5.39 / 5.85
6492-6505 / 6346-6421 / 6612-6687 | 0.019 mag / 5.82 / 5.41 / 5.64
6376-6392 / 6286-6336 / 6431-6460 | -0.004 mag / 5.94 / 5.68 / 5.8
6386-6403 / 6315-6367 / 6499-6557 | -0.007 mag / 5.89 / 5.48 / 5.77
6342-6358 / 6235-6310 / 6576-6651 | -0.003 mag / 5.99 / 5.4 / 5.86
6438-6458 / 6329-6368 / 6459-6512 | 0.002 mag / 5.88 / 5.61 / 5.69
